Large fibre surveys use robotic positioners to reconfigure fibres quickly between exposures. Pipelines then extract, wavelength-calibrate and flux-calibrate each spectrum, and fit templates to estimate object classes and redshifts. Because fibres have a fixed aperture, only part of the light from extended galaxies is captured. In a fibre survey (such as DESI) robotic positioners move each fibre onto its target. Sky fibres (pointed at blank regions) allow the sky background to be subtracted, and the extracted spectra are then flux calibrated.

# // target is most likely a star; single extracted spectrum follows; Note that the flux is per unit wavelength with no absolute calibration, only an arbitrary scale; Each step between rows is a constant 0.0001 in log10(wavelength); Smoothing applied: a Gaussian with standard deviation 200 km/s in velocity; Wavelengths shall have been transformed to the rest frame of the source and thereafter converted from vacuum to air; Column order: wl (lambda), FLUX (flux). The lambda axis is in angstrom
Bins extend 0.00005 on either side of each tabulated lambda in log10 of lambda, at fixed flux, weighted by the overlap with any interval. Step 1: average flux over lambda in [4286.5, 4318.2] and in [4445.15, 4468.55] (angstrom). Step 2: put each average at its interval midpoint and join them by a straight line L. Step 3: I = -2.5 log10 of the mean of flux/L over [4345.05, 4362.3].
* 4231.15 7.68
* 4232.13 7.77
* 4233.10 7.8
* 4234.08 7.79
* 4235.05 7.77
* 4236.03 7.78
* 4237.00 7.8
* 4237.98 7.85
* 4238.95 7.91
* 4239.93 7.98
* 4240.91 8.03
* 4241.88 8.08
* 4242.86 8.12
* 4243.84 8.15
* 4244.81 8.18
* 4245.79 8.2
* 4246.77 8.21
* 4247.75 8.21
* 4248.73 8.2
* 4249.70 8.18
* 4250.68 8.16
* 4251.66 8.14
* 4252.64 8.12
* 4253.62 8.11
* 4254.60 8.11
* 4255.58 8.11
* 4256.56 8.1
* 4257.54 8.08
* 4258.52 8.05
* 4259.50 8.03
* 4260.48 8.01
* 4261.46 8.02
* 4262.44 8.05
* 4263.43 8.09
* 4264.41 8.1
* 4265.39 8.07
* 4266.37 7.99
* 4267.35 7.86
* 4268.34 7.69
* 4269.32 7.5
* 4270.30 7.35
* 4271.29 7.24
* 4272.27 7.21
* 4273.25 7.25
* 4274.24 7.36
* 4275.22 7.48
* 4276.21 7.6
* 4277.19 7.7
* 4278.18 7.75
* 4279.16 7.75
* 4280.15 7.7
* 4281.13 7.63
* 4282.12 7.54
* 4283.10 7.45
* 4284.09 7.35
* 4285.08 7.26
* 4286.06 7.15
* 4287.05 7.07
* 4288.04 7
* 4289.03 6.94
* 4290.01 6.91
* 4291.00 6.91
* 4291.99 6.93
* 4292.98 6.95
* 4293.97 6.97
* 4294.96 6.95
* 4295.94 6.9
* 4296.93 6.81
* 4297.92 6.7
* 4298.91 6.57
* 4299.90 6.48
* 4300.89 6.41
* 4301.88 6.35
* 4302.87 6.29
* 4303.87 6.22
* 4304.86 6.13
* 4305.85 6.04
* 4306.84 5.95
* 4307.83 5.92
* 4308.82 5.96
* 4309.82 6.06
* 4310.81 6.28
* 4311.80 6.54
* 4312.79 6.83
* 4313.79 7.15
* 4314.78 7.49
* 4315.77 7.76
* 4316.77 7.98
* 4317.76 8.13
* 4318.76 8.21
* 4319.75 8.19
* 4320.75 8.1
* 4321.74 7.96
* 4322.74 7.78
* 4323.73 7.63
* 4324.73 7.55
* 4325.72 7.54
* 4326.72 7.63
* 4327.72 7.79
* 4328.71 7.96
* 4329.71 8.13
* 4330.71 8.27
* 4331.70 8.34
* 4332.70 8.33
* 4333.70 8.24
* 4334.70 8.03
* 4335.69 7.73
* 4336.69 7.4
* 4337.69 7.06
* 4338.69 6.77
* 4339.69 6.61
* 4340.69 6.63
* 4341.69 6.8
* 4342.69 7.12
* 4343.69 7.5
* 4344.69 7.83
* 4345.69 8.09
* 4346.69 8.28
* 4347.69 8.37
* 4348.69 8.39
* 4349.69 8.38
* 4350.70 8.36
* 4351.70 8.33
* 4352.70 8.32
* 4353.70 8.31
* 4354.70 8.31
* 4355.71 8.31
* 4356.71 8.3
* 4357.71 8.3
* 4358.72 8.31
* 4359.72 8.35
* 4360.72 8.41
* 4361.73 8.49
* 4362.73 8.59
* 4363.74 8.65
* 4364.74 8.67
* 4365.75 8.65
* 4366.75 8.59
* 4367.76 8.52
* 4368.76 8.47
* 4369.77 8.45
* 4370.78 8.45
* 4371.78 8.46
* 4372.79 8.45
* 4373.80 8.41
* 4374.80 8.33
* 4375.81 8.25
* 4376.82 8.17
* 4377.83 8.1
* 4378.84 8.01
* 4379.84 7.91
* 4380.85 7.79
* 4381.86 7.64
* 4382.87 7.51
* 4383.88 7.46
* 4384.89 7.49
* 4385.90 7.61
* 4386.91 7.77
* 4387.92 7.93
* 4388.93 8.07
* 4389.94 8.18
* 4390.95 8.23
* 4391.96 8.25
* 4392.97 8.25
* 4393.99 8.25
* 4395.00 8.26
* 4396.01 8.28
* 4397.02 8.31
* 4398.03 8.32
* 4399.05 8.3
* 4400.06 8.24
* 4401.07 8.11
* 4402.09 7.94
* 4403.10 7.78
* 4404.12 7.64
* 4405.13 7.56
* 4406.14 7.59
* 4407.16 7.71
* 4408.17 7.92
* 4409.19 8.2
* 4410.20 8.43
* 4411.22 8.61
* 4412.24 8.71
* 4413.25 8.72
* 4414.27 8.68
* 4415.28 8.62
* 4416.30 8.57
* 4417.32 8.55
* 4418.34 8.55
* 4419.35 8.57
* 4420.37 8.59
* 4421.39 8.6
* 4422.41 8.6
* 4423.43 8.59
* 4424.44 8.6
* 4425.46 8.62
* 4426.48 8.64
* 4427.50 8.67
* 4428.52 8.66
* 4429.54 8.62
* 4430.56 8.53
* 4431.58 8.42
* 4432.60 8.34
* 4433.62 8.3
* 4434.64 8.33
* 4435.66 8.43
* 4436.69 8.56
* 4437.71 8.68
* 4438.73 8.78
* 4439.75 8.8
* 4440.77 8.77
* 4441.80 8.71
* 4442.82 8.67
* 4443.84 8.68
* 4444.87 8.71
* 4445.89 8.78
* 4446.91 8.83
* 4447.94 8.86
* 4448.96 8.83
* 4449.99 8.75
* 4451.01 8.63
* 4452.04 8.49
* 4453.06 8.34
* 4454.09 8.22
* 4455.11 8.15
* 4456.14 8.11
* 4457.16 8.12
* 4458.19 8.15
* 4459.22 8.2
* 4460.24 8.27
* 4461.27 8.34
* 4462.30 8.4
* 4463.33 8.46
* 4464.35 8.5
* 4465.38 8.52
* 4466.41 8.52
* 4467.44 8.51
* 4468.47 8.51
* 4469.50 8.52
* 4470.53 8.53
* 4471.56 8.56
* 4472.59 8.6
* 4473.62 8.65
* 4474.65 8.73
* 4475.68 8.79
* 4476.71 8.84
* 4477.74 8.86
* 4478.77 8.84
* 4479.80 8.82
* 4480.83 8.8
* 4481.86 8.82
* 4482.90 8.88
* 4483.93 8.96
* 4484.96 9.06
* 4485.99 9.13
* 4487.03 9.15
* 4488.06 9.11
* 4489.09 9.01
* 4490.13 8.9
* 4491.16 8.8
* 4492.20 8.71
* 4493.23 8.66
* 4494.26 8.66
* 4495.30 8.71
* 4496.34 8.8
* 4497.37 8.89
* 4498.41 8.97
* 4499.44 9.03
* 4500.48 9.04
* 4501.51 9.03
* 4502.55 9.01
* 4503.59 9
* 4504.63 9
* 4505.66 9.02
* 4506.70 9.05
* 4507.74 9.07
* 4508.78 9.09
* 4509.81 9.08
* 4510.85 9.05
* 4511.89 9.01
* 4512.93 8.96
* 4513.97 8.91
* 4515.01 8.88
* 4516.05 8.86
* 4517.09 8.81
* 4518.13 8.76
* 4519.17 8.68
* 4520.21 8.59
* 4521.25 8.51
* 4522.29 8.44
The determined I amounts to -0.14 mag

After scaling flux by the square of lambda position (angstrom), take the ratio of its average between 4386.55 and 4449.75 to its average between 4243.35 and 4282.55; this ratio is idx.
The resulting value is 1.15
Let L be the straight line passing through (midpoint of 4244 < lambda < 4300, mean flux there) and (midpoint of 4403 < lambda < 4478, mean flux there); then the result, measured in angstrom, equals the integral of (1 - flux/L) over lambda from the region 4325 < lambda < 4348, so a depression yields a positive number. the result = 0.8 angstrom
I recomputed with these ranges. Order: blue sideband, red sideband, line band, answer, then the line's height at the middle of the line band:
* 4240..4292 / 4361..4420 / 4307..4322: 0.106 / 7.93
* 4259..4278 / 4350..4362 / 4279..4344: 0.119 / 8.02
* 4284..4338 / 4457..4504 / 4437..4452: -0.043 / 8.4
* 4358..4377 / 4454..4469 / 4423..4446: -0.030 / 8.37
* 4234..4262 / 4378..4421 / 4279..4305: 0.165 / 8.08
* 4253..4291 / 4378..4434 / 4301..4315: 0.223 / 7.8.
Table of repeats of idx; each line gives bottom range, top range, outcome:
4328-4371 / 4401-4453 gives 1.09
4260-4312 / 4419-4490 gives 1.31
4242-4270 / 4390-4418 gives 1.09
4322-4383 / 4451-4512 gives 1.15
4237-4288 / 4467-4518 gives 1.26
